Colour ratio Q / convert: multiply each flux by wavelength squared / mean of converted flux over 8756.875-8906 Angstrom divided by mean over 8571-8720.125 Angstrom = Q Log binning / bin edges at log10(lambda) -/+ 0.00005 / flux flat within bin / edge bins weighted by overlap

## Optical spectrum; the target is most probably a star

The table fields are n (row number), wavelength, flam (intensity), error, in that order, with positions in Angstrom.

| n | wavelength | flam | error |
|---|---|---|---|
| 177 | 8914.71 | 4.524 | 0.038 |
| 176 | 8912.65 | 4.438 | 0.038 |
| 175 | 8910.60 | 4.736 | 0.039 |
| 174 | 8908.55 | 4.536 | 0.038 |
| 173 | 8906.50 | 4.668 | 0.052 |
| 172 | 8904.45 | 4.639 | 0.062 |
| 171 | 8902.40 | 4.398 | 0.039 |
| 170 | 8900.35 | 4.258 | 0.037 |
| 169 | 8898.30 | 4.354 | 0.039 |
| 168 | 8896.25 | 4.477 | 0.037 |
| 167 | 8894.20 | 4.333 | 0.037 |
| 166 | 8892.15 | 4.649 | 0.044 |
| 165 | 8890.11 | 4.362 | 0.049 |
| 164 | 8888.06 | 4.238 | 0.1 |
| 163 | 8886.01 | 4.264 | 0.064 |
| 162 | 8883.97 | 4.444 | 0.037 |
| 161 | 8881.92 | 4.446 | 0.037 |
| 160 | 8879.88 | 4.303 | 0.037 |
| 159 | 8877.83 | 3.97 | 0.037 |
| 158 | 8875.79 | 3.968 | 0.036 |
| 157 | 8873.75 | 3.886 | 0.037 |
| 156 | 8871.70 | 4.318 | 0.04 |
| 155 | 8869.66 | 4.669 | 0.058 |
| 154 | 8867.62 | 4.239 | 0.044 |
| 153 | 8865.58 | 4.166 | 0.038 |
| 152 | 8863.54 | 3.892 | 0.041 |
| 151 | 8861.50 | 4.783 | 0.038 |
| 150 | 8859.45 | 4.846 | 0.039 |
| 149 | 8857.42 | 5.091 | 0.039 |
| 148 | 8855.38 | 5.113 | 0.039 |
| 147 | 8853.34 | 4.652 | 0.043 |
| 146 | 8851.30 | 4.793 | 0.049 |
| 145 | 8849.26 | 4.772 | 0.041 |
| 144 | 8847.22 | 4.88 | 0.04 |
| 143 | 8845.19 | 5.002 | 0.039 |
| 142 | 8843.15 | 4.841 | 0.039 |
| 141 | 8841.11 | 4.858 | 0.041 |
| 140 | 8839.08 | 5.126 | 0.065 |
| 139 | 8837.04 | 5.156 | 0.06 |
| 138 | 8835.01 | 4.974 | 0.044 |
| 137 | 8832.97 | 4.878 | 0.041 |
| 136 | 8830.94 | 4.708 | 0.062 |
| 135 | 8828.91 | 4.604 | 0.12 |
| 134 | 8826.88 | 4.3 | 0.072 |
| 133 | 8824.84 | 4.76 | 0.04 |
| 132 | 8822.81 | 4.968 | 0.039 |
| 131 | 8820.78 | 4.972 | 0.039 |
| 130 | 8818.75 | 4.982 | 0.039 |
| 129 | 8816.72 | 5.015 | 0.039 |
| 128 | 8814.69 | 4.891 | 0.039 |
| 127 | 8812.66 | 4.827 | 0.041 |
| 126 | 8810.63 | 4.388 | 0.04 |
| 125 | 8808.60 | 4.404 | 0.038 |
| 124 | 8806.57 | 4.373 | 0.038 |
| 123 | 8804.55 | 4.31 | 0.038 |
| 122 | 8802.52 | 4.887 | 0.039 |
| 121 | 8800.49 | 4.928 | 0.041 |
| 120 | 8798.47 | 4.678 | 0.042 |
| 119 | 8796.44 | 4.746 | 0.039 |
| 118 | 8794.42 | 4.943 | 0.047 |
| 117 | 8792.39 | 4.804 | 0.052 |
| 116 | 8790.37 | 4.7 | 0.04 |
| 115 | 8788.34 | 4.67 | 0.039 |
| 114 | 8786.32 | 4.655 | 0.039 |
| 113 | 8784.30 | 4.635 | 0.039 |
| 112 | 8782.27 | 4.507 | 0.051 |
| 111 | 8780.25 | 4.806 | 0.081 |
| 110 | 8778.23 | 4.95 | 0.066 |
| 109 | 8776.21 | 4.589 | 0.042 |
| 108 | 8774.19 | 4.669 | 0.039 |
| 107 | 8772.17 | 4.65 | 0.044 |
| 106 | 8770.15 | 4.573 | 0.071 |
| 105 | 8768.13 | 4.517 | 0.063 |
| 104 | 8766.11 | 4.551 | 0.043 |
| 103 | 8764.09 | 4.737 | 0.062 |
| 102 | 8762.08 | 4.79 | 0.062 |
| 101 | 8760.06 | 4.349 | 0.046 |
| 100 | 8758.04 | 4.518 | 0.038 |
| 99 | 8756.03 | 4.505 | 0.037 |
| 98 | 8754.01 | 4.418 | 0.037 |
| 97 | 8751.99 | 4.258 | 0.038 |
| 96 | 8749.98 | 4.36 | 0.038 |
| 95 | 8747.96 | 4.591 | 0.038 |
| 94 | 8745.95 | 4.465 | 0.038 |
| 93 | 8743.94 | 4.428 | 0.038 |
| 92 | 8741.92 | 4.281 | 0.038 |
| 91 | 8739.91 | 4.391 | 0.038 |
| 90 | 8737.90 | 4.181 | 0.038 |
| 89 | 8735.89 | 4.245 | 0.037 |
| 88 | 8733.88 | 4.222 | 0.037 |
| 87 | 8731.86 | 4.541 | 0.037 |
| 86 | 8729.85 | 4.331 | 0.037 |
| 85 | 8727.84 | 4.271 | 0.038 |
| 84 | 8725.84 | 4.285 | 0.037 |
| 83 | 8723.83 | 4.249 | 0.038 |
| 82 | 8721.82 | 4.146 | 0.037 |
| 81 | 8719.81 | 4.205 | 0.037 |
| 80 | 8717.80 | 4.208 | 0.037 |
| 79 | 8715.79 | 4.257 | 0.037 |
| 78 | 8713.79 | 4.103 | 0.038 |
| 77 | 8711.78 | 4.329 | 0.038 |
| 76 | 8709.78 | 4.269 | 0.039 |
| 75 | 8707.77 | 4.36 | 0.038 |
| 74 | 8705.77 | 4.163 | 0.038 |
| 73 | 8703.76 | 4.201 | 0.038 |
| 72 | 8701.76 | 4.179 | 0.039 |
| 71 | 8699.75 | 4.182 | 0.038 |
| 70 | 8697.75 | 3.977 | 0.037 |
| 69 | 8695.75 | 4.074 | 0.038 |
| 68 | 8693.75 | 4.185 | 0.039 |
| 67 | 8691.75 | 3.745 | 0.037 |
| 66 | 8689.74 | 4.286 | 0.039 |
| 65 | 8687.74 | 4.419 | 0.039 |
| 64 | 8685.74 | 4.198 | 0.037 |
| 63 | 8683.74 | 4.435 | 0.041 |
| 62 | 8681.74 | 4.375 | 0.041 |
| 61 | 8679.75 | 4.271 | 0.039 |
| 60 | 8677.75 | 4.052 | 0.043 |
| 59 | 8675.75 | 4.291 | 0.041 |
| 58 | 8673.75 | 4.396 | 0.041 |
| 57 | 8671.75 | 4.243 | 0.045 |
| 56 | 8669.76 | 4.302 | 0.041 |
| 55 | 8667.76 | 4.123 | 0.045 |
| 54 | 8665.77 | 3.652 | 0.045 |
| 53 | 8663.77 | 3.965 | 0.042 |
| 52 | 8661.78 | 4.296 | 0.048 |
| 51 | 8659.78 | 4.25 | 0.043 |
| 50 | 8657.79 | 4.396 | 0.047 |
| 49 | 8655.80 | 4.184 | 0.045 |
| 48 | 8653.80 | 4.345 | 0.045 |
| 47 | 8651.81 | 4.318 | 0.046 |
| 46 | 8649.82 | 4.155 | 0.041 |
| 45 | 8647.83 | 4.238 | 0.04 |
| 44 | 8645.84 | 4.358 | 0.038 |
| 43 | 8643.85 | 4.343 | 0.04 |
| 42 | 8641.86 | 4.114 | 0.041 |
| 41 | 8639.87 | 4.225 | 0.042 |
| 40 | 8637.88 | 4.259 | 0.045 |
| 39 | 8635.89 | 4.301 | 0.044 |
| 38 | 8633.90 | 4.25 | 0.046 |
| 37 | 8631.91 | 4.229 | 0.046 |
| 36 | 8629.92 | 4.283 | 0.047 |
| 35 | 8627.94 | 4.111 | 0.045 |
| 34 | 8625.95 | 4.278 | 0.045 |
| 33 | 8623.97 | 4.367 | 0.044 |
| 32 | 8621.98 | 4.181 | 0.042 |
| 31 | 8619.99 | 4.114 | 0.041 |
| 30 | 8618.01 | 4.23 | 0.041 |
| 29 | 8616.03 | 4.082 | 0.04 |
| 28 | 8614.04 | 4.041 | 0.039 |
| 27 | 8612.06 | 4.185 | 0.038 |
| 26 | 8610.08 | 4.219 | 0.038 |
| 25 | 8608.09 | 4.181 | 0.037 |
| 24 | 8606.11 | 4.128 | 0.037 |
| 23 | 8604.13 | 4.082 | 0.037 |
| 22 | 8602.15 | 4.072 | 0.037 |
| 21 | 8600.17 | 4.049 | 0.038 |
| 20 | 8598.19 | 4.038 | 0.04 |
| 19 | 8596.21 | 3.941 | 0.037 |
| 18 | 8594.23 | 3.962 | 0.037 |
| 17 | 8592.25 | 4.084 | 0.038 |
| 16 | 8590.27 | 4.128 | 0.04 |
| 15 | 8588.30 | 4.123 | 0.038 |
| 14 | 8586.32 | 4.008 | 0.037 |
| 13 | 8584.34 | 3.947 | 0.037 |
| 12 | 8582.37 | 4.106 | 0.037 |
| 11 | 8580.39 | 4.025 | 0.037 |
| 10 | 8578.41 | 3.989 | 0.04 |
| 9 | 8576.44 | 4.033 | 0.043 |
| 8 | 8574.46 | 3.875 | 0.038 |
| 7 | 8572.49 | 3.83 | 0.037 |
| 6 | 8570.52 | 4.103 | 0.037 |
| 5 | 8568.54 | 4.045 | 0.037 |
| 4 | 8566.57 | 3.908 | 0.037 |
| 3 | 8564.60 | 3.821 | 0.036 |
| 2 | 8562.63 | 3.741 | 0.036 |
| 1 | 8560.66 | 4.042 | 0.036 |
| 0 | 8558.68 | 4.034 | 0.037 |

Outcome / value 1.16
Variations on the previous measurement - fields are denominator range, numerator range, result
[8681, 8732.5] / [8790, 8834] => 1.15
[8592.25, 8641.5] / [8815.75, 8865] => 1.22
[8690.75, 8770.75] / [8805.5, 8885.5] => 1.10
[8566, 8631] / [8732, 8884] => 1.18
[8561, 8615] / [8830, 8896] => 1.21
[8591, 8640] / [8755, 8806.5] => 1.17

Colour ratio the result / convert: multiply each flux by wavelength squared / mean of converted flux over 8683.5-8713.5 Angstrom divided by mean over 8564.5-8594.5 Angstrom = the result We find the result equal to 1.08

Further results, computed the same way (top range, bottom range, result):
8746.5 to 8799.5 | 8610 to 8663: 1.13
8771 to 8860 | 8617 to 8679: 1.18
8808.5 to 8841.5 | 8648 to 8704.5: 1.19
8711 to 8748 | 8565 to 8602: 1.11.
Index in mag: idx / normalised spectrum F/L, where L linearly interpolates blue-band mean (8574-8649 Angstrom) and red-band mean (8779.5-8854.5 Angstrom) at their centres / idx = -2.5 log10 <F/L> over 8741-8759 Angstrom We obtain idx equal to 0.03 mag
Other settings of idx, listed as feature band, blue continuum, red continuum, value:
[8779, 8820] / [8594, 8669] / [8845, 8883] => -0.07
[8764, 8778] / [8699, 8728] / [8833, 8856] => -0.02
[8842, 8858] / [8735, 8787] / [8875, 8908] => -0.11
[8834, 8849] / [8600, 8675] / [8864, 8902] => -0.16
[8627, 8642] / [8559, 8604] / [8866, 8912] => -0.04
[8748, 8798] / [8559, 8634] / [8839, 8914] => -0.06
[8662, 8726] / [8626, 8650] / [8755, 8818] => 0.05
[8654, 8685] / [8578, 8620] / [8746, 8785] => 0.02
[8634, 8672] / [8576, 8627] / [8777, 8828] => 0.01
